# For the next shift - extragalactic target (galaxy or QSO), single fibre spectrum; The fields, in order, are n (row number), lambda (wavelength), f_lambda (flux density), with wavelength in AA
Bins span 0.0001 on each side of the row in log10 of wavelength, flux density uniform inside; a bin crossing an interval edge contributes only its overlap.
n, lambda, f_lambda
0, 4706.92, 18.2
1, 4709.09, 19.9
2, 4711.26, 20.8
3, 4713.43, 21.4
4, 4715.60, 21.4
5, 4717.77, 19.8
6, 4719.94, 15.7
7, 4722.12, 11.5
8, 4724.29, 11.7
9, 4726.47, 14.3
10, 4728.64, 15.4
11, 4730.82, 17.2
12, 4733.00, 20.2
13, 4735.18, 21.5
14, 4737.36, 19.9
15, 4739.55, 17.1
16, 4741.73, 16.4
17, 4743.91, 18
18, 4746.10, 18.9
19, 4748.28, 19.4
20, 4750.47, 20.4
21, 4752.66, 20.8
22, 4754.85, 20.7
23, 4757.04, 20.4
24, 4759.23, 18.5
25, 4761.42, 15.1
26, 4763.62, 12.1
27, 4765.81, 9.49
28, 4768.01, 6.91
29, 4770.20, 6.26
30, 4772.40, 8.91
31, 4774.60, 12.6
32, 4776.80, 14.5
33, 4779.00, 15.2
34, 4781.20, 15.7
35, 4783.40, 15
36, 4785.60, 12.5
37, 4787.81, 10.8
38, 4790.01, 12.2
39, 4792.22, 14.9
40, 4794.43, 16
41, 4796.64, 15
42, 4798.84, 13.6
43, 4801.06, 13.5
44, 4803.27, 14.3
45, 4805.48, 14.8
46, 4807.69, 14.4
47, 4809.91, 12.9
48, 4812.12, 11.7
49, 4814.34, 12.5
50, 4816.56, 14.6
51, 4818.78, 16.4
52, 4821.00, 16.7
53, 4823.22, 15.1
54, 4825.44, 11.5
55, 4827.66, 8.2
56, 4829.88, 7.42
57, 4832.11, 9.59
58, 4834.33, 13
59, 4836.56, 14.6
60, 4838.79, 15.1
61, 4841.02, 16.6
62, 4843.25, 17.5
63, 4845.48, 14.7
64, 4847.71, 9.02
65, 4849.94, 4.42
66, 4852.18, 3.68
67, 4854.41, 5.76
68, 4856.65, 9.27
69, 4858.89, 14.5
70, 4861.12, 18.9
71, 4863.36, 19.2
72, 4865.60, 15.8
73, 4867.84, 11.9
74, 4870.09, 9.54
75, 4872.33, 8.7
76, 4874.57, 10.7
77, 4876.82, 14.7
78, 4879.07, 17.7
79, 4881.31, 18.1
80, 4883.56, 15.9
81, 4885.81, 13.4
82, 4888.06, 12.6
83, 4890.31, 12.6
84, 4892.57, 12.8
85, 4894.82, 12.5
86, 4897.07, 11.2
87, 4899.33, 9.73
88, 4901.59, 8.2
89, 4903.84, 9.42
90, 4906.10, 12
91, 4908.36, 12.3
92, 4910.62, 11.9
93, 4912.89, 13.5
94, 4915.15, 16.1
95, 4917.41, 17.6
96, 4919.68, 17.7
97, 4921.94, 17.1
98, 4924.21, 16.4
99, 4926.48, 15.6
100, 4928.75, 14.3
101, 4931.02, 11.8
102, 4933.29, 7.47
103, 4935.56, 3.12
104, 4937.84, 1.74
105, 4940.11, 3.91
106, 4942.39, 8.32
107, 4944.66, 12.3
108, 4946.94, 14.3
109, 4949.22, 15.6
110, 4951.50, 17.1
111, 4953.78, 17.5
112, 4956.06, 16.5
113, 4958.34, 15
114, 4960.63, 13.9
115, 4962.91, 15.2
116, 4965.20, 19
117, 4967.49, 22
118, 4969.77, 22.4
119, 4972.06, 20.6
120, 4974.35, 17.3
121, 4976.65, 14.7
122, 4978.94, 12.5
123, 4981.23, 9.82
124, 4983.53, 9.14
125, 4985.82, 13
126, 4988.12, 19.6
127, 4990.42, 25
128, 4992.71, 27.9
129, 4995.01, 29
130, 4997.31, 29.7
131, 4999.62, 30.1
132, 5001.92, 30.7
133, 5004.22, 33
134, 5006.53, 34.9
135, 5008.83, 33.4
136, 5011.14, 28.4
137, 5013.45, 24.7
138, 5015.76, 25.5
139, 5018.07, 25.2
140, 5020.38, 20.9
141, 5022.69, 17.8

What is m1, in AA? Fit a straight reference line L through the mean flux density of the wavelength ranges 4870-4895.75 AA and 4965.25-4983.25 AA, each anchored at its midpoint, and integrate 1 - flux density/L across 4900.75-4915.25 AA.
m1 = 2.7 AA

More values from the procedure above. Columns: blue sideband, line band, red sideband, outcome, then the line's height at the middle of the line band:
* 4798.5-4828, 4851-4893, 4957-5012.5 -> 9.3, 16.5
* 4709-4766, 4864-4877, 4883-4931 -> 2.2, 14.3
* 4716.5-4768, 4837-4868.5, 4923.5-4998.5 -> 6.9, 16.2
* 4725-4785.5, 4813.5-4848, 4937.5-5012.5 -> 7.5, 17.1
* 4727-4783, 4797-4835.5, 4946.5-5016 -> 9.8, 17.4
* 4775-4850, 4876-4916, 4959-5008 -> 9.9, 17.4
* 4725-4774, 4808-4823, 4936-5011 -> 2.5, 17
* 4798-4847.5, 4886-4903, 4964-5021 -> 5.9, 17.6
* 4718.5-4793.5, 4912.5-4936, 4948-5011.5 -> 6.7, 19.7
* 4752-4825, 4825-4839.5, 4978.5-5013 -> 4.5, 16.3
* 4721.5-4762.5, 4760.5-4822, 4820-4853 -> 5.8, 14.7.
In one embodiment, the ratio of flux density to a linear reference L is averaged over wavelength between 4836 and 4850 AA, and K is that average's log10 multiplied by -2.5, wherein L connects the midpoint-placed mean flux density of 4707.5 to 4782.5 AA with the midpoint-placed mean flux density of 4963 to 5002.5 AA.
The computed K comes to 0.30 mag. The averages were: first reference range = 16.4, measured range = 13.7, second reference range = 20.4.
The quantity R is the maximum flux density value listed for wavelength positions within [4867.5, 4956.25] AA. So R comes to 18.1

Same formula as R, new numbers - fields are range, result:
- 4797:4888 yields 19.2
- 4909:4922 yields 17.7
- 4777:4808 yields 16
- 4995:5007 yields 34.9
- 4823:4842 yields 16.6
